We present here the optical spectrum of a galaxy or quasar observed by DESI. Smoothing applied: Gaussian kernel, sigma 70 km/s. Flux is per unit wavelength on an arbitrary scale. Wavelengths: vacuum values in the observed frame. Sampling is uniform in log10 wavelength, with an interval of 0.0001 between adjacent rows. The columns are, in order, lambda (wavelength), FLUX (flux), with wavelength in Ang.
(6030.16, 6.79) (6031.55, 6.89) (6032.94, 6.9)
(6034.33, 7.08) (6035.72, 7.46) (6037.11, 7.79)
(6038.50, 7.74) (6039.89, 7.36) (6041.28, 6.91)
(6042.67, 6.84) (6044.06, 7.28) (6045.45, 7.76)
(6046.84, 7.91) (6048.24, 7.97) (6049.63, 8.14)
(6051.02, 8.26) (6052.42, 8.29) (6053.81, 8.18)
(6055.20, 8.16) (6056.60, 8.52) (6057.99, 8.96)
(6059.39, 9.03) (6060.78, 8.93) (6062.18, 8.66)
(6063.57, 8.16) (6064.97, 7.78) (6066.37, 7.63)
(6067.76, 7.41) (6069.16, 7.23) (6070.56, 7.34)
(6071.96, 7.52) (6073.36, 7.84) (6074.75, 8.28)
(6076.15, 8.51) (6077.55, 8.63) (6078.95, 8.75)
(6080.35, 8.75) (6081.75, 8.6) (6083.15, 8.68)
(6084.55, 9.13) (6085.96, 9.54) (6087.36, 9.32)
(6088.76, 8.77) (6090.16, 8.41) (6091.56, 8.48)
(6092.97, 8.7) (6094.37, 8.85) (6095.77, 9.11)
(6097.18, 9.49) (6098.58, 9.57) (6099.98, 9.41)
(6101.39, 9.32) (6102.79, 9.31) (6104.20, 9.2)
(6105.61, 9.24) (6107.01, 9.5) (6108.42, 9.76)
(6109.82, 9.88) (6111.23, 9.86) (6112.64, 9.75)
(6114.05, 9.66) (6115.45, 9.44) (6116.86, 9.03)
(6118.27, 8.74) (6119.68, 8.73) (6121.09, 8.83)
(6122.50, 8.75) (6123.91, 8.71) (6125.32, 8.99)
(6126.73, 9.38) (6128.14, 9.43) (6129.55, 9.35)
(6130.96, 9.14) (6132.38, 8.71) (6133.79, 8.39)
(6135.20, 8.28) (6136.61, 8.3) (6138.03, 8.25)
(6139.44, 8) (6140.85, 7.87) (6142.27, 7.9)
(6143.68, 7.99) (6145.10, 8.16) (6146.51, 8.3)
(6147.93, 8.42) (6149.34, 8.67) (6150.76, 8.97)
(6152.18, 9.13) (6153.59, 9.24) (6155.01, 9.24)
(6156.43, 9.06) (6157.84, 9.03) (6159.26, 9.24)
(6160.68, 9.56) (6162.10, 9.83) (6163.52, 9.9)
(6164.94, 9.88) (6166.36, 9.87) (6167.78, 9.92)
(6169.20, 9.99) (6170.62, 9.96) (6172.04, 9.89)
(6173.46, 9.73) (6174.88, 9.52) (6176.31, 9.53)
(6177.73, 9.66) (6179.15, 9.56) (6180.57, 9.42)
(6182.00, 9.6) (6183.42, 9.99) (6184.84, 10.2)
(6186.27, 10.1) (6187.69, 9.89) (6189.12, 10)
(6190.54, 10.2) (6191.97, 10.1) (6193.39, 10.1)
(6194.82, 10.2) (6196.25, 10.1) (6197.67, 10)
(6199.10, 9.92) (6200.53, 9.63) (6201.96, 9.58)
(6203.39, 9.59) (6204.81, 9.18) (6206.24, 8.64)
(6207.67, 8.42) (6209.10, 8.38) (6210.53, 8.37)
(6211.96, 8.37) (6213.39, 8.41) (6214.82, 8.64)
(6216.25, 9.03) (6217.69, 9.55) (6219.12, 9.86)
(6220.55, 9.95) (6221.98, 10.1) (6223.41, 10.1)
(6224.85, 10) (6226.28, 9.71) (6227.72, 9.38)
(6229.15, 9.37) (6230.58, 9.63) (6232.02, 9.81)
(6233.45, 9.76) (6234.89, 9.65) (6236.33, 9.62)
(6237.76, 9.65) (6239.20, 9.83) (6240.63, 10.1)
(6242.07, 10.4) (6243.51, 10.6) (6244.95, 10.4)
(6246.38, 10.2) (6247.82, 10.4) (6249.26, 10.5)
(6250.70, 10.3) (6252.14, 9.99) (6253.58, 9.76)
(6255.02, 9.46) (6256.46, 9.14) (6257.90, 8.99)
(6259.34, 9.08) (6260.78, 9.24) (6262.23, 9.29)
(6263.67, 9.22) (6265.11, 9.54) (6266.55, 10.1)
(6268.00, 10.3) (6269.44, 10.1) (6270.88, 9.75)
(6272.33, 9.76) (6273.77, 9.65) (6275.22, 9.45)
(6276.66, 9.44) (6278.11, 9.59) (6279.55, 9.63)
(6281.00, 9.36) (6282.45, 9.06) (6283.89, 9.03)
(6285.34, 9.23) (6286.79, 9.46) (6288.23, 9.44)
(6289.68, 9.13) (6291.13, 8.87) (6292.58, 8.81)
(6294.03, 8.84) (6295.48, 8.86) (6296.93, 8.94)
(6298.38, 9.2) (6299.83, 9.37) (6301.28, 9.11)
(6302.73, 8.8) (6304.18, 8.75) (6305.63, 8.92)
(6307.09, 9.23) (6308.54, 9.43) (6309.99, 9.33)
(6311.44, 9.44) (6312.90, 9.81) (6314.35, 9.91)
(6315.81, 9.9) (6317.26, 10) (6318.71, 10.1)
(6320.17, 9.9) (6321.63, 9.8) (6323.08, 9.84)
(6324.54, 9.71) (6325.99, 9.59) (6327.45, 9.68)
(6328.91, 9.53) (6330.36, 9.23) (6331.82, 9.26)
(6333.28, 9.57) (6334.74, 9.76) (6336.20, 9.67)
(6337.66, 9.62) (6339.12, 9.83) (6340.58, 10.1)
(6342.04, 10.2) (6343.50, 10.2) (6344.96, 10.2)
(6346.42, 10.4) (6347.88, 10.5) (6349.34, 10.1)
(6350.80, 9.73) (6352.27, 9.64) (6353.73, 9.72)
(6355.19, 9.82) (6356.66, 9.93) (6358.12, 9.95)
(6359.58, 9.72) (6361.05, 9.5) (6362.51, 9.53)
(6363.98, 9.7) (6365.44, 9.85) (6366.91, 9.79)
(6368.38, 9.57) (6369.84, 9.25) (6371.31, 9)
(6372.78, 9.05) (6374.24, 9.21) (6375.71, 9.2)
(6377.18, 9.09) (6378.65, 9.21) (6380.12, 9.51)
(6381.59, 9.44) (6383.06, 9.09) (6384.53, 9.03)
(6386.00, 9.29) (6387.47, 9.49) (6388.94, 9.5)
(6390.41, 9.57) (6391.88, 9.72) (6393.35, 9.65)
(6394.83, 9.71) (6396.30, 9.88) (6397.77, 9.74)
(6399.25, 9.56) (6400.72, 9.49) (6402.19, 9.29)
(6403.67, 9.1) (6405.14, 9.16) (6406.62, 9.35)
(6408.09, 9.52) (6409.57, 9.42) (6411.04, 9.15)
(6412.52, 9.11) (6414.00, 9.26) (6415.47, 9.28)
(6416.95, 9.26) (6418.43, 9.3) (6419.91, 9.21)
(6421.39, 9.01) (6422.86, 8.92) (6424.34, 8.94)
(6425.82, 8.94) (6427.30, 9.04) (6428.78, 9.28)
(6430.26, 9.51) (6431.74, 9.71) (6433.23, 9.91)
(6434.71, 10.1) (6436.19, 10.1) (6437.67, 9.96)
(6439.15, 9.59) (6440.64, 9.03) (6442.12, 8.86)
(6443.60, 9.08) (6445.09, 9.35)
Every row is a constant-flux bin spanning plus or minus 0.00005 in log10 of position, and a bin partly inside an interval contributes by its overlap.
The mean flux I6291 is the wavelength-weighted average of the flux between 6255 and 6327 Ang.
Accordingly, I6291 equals 9.42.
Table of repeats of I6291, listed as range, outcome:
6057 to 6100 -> 8.55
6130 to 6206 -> 9.34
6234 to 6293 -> 9.65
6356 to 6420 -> 9.42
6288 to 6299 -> 8.98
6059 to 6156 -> 8.76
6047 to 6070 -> 8.19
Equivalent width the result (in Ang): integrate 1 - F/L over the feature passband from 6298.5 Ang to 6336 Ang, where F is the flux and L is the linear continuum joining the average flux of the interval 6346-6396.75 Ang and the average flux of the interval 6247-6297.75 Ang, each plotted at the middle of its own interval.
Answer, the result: 0.0 Ang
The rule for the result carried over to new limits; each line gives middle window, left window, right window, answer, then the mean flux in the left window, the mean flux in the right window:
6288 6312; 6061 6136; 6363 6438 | 0.34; 8.83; 9.4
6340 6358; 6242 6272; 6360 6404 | -0.94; 9.83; 9.44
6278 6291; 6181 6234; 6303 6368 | 0.50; 9.56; 9.73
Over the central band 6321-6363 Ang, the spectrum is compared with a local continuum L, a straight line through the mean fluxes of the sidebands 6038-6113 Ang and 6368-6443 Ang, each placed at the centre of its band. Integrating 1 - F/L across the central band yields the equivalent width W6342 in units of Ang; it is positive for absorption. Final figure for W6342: -2.8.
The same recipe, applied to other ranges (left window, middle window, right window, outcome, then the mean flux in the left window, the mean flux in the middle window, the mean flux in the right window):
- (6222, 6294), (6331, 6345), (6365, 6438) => -0.46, 9.65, 9.81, 9.39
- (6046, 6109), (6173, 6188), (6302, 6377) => -1.21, 8.6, 9.74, 9.65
